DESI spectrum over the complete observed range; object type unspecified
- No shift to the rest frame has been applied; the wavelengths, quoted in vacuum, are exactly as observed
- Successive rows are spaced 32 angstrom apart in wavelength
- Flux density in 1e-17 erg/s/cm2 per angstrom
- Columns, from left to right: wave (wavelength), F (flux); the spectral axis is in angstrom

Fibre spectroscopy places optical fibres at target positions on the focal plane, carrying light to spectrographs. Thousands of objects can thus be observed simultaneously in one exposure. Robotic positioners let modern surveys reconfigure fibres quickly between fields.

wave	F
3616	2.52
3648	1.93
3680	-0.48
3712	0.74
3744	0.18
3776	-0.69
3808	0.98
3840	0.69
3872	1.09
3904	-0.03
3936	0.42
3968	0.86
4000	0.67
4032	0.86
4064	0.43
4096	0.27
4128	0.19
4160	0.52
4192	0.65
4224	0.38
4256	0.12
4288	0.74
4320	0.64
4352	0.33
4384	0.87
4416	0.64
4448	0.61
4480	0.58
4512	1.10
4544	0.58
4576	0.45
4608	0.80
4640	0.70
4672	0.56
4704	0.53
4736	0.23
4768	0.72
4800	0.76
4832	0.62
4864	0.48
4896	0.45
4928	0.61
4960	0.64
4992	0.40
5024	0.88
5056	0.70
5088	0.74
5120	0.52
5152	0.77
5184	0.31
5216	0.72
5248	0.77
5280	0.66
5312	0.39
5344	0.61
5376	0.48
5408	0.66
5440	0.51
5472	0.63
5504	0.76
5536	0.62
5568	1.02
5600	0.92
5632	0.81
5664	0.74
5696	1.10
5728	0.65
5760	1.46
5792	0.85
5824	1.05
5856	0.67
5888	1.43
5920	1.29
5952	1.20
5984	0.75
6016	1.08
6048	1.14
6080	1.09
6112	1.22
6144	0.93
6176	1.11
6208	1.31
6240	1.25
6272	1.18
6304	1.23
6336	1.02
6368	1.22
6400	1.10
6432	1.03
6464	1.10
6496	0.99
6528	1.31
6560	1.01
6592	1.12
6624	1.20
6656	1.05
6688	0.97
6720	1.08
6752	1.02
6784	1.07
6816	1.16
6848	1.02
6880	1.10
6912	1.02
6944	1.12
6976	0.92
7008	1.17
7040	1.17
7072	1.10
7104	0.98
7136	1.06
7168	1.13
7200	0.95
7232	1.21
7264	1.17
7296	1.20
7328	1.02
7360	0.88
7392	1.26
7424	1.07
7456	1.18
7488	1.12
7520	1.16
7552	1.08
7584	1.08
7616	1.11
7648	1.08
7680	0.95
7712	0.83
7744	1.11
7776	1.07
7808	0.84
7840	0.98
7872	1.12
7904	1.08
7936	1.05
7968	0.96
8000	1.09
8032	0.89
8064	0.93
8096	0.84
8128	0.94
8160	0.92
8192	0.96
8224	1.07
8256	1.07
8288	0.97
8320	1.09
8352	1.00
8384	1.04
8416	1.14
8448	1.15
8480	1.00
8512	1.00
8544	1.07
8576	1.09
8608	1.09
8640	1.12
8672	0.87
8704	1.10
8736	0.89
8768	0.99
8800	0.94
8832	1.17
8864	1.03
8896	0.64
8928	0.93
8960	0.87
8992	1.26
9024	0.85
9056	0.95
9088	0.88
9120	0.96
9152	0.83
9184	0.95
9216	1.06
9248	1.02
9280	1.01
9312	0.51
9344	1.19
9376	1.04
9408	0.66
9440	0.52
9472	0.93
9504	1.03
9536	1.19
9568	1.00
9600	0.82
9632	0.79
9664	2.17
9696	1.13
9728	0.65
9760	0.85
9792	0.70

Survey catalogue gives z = 0.473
